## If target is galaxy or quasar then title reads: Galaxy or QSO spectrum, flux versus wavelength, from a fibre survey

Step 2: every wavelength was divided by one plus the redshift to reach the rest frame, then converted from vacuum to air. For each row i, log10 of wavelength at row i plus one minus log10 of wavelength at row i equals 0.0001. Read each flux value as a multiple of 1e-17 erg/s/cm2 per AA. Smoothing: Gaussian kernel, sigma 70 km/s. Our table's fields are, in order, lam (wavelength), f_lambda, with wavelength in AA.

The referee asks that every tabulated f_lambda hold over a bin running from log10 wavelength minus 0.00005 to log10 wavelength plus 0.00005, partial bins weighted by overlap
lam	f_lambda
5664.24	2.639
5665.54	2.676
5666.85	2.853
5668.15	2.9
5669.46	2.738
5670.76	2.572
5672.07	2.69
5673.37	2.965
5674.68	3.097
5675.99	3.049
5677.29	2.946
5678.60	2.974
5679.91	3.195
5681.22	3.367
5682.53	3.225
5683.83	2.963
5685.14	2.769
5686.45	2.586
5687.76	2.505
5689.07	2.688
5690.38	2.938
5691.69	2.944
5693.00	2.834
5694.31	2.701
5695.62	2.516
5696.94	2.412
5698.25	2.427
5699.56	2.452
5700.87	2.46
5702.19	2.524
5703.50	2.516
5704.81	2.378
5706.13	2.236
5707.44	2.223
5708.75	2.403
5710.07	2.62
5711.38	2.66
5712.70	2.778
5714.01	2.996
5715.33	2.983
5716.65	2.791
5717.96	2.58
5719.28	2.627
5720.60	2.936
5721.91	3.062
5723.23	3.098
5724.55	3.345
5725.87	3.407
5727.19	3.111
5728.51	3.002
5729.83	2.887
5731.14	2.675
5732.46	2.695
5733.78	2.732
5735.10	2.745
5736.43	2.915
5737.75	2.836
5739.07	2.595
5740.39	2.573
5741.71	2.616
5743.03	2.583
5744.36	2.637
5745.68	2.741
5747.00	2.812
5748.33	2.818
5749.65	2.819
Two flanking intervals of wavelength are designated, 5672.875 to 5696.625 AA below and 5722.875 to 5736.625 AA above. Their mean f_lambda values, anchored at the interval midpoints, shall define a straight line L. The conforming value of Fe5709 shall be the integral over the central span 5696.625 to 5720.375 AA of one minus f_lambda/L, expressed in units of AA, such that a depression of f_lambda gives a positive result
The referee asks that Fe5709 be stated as 2.9 AA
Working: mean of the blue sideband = 2.89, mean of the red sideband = 2.96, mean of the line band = 2.57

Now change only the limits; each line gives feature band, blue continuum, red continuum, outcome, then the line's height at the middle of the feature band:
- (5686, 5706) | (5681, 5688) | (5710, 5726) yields 2.2 AA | 2.9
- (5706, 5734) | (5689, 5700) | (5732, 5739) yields -1.0 AA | 2.73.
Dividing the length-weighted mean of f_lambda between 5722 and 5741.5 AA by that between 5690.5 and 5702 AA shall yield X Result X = 1.11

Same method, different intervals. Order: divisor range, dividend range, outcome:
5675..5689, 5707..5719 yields 0.91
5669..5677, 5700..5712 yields 0.86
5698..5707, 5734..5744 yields 1.11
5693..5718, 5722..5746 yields 1.11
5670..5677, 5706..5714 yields 0.88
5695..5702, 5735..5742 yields 1.11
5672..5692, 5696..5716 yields 0.86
